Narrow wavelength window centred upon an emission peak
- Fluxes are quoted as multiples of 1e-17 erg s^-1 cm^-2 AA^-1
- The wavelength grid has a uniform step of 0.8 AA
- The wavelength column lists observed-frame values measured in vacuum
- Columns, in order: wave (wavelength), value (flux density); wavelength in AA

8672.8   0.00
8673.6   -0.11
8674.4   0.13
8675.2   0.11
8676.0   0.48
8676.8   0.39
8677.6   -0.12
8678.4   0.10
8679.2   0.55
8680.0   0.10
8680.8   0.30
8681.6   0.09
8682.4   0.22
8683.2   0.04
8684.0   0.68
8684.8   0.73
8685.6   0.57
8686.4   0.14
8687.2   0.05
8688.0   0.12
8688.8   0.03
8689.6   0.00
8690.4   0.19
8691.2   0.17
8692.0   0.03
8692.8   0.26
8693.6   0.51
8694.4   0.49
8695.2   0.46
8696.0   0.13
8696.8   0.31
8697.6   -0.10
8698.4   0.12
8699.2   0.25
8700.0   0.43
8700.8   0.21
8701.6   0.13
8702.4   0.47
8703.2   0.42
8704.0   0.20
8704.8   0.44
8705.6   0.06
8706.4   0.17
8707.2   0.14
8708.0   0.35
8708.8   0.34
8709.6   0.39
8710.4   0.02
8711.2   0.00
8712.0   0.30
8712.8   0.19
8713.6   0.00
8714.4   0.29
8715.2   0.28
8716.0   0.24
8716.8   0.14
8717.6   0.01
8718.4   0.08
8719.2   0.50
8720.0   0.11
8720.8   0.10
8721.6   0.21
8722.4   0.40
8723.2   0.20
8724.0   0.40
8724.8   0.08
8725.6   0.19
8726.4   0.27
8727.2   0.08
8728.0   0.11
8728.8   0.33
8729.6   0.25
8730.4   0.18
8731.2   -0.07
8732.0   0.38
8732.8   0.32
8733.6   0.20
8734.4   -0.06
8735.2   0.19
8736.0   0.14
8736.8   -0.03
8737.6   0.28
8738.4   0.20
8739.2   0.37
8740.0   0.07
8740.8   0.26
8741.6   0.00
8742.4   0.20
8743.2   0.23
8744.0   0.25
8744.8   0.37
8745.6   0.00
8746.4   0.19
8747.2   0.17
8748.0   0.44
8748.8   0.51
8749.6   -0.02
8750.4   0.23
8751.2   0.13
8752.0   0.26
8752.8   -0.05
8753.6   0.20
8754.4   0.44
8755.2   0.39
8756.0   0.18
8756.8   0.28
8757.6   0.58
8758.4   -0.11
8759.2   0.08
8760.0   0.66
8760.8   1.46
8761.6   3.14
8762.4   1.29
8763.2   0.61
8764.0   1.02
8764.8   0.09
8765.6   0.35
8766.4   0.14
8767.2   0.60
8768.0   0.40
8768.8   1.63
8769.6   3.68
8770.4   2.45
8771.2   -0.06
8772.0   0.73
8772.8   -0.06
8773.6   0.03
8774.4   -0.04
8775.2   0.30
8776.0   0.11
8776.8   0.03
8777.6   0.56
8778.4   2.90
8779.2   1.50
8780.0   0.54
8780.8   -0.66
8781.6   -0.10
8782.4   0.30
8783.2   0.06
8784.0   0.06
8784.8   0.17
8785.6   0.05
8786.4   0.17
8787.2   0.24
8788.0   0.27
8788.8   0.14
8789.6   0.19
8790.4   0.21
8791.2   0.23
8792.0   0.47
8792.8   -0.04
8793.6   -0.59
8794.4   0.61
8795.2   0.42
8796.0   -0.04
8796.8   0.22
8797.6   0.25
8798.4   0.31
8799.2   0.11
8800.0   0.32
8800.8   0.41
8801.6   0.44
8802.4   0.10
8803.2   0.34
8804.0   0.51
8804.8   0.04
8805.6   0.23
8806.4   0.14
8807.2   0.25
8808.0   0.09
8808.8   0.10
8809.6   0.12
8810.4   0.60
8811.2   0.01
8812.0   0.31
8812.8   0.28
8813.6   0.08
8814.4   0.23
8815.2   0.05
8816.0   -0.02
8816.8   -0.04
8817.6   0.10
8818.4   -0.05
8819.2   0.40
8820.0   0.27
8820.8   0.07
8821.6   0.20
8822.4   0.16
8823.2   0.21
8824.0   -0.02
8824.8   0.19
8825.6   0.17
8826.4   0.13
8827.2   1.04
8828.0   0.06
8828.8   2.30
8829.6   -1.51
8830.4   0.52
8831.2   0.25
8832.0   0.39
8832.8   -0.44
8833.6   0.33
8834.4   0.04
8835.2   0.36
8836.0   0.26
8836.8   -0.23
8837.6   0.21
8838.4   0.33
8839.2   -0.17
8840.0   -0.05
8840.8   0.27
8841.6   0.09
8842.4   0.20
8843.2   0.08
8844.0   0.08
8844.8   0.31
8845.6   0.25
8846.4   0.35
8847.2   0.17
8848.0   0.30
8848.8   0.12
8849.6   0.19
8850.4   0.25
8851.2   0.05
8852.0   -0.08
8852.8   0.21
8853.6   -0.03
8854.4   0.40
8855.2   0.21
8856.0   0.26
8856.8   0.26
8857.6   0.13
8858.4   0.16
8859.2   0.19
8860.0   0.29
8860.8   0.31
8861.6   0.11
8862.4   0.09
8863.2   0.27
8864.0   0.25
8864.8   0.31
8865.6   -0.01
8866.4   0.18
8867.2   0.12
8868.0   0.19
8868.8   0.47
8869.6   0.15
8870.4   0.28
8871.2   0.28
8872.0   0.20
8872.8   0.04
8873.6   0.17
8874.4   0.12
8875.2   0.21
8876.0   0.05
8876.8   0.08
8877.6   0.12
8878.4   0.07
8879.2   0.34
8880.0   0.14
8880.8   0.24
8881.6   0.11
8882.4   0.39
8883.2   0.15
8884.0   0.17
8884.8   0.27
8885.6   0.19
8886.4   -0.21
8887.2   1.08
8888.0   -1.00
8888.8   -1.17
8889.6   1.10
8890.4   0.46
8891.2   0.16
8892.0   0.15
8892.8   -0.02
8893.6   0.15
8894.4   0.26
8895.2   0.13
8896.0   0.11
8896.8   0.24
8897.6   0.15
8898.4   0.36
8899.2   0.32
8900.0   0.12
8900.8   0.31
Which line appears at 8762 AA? [O III]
